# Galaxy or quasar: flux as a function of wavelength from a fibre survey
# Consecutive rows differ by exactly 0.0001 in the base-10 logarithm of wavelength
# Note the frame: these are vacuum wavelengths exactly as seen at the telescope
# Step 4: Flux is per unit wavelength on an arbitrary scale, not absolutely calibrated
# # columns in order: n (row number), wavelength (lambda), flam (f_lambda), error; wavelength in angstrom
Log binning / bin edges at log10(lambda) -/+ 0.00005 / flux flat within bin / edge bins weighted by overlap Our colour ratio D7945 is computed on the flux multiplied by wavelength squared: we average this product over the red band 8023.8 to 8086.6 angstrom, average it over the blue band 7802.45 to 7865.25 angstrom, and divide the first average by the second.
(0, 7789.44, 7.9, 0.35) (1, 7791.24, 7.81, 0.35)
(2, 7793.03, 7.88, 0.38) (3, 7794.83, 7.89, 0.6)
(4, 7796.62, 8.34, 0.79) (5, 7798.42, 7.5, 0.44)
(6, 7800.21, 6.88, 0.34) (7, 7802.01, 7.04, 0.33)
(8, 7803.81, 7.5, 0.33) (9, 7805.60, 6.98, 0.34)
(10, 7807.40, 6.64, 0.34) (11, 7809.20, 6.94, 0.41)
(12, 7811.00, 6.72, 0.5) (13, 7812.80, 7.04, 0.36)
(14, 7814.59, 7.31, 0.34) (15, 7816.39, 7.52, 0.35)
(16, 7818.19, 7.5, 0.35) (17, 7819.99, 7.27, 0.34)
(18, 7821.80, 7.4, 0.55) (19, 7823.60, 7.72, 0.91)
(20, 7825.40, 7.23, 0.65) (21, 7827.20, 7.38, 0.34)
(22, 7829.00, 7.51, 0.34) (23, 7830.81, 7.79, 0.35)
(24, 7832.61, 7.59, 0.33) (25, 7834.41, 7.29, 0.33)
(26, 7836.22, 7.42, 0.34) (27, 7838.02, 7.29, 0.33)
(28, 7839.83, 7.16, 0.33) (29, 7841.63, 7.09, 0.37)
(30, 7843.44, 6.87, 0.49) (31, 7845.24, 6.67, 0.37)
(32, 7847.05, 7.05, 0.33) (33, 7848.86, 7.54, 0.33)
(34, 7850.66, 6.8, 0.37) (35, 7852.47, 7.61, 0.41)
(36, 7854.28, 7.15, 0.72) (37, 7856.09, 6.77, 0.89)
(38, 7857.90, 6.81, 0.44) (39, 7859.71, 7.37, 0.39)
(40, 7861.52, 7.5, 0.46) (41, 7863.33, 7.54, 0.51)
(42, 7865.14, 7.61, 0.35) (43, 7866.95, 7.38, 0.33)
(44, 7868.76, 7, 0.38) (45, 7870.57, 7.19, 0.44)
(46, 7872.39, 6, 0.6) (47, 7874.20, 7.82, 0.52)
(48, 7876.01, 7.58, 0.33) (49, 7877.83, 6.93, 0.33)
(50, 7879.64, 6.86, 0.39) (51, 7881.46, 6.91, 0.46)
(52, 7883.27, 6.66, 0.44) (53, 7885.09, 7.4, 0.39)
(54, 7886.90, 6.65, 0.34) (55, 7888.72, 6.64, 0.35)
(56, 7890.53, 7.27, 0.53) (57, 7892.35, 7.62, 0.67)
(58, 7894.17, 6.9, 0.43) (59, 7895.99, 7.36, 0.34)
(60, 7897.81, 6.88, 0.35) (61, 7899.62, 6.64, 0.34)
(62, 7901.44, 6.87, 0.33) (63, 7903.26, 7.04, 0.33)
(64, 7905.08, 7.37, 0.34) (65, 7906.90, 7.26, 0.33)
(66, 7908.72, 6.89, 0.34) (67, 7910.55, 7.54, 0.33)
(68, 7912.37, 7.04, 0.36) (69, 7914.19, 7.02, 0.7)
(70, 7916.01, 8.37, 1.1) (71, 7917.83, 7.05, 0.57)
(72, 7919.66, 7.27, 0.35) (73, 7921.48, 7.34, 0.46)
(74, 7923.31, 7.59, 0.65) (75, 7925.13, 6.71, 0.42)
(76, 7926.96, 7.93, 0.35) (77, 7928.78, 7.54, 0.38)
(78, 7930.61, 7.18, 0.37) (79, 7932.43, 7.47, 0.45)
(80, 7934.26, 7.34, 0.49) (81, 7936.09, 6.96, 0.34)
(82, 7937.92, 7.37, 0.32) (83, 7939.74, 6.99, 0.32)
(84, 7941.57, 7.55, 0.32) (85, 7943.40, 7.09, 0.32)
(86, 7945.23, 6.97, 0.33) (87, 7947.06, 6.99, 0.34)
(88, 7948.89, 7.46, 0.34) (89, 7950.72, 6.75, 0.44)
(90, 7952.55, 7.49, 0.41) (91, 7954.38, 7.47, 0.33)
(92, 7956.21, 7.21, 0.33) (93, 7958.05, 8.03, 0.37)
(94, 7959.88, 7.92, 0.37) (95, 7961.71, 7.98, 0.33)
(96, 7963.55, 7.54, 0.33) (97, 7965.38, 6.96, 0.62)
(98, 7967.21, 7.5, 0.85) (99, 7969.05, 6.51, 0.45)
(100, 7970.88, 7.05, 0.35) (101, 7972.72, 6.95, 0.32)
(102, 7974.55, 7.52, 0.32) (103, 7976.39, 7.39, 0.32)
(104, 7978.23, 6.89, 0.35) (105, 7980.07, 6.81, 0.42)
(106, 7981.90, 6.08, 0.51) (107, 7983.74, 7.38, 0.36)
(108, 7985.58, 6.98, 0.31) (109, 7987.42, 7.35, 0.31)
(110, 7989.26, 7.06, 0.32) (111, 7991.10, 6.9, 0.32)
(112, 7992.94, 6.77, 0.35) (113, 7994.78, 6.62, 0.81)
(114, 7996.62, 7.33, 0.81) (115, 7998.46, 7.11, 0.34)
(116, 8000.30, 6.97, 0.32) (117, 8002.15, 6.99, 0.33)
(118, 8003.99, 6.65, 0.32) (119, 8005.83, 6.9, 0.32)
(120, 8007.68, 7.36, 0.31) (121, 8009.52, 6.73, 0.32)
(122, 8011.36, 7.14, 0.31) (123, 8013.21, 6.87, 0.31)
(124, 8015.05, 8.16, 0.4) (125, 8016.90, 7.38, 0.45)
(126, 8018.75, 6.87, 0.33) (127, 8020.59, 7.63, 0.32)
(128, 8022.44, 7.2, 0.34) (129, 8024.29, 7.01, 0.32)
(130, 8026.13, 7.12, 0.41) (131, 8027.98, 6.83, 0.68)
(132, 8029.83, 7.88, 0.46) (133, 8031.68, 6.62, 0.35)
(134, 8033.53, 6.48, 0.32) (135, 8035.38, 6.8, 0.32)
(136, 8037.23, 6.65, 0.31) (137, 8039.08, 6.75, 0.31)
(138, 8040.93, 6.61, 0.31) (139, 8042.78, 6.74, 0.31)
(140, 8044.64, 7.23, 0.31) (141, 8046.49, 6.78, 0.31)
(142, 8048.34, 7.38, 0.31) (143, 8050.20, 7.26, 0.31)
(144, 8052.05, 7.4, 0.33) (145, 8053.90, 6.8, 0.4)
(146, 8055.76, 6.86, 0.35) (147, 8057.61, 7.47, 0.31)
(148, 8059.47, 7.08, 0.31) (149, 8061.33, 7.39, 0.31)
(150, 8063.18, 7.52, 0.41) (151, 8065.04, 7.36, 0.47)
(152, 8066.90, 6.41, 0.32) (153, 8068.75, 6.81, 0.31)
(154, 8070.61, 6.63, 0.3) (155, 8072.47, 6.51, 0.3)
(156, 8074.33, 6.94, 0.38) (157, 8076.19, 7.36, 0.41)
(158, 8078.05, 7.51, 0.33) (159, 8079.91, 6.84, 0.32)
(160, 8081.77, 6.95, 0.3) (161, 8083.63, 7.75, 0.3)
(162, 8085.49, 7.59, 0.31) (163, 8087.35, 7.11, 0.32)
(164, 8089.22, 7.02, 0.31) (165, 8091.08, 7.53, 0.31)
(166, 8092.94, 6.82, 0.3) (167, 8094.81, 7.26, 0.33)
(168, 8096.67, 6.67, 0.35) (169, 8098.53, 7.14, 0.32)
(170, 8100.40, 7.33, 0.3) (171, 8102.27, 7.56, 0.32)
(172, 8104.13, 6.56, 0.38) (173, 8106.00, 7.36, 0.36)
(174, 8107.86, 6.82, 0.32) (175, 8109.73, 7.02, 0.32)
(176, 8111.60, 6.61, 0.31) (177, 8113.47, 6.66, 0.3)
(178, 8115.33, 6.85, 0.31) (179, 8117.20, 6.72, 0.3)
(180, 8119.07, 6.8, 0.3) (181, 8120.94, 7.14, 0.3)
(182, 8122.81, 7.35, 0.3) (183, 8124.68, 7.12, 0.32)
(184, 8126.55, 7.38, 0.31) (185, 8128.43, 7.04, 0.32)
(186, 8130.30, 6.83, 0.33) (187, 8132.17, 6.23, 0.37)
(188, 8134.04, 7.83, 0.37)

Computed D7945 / 1.03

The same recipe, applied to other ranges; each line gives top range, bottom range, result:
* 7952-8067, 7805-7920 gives 1.03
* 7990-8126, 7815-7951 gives 1.02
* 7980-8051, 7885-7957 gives 1.00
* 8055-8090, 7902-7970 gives 1.01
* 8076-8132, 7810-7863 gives 1.04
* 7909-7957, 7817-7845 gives 1.02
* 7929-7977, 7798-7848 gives 1.04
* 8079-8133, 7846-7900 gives 1.05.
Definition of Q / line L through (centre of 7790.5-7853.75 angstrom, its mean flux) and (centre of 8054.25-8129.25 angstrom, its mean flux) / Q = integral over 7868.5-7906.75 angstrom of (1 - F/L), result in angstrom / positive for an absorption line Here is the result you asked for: 1.2 angstrom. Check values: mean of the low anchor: 7.32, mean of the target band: 7.03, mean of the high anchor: 7.07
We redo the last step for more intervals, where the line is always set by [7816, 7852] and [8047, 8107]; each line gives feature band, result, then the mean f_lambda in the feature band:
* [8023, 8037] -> 0.4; 6.95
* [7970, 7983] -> 0.4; 6.96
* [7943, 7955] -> 0.1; 7.17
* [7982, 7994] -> 0.3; 7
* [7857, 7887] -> 0.6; 7.14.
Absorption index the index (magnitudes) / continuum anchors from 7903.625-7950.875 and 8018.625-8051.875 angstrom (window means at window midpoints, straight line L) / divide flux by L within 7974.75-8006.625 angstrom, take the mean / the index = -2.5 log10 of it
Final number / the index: 0.02 mag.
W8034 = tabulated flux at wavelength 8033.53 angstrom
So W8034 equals 6.48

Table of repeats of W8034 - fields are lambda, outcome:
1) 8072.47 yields 6.51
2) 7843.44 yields 6.87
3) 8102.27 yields 7.56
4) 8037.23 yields 6.65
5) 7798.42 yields 7.5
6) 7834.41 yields 7.29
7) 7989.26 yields 7.06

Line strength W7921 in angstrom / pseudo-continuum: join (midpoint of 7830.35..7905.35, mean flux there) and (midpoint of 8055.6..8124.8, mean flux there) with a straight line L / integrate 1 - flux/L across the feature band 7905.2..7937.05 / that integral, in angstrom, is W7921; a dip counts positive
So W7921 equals -0.92 angstrom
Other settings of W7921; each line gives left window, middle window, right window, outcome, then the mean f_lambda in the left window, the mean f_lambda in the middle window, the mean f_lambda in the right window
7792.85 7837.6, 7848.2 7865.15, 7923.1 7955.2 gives 0.19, 7.36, 7.25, 7.26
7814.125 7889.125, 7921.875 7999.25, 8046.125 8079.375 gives -0.67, 7.21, 7.21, 7.08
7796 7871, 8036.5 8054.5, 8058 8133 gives 0.30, 7.26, 6.97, 7.04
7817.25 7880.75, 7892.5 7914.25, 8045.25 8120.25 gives 0.35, 7.25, 7.09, 7.06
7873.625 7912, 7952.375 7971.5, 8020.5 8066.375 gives -0.95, 7.09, 7.43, 7.06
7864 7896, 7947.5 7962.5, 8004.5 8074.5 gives -0.95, 7.09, 7.52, 7.04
